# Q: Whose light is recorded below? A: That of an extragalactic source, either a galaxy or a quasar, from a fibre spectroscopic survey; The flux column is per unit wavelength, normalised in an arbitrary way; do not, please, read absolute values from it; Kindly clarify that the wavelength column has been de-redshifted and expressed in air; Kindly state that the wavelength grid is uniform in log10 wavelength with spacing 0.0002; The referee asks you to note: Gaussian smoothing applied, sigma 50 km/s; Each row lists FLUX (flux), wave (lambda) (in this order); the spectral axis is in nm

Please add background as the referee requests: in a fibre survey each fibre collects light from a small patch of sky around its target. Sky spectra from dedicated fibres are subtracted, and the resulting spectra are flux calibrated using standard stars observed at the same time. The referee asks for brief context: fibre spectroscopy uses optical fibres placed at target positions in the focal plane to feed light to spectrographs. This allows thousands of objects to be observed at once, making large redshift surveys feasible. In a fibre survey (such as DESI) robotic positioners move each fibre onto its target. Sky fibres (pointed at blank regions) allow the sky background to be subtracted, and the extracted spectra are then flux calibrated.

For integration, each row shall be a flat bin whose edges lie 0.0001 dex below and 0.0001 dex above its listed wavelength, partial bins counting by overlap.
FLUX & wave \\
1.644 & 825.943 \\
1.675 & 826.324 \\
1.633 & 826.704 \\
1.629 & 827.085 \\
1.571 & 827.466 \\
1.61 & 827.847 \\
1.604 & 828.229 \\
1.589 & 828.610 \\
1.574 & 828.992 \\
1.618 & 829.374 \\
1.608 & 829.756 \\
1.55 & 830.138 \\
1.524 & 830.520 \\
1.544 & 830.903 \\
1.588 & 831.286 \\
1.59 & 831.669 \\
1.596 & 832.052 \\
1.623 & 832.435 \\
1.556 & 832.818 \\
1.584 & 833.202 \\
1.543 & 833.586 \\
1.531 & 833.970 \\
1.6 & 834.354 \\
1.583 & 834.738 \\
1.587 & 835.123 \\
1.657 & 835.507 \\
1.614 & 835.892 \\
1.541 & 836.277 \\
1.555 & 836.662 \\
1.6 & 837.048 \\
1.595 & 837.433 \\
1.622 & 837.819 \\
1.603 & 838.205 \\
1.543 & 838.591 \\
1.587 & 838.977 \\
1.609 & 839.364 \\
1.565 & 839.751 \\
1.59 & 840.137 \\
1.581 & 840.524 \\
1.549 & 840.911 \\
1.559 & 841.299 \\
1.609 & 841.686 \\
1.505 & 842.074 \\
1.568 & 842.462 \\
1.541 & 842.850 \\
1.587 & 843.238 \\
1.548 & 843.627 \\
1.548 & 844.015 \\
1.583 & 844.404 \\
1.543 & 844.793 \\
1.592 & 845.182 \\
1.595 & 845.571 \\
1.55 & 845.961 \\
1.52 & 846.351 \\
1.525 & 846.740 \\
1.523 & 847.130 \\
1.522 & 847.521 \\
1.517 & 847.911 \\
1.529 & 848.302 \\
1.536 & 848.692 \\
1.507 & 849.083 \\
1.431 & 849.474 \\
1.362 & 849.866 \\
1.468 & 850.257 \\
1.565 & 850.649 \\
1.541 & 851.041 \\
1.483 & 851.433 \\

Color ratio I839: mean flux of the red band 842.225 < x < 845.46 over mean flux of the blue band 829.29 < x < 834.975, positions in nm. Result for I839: 0.99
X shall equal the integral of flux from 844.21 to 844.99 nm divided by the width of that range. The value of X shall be 1.56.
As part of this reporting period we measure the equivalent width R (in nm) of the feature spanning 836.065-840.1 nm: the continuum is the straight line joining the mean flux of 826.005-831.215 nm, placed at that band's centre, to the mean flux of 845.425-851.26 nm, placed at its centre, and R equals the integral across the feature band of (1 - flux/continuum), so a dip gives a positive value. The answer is -0.071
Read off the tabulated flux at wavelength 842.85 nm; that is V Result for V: 1.541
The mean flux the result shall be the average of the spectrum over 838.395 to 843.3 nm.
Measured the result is 1.57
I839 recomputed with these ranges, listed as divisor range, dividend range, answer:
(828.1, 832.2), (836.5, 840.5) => 1.00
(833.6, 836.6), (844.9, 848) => 0.97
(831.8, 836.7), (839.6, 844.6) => 0.99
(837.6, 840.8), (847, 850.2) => 0.94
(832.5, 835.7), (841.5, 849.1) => 0.98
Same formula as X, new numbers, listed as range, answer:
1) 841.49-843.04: 1.56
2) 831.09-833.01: 1.59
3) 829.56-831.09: 1.56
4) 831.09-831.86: 1.59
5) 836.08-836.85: 1.55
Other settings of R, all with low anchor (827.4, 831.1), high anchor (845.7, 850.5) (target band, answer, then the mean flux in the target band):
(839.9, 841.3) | -0.036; 1.57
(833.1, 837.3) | -0.073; 1.58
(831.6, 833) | -0.022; 1.59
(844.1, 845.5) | -0.054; 1.57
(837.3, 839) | -0.053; 1.59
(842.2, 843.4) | -0.030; 1.56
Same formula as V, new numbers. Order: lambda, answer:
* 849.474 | 1.431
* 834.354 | 1.6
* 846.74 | 1.525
